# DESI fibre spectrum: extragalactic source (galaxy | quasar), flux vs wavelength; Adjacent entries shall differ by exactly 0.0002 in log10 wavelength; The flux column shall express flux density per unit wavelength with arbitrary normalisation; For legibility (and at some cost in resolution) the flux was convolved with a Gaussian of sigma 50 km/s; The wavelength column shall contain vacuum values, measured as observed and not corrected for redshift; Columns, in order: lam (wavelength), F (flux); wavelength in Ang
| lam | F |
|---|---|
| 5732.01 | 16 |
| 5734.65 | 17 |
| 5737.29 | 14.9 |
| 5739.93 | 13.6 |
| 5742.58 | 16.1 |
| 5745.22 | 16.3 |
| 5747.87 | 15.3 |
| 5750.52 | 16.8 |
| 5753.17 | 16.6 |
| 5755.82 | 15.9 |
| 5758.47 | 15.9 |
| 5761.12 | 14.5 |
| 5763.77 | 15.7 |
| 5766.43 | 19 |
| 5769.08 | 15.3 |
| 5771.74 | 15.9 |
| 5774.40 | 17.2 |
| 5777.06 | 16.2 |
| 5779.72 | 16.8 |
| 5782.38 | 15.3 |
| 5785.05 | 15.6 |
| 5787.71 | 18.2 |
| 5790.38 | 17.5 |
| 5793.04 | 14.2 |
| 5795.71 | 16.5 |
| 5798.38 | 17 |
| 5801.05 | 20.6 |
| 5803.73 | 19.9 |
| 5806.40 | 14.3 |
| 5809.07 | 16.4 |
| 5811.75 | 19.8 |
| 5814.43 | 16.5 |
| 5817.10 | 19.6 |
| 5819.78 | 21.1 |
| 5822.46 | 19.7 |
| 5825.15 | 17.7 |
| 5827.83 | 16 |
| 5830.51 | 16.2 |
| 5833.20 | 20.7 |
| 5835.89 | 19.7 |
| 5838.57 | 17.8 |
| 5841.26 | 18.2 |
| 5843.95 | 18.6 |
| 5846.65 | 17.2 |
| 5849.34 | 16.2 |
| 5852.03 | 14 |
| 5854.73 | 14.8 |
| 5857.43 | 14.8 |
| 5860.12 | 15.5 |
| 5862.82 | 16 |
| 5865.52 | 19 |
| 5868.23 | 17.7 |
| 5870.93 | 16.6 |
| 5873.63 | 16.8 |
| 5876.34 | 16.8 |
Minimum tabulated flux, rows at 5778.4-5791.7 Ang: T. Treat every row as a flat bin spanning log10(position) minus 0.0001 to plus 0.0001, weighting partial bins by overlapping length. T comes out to 15.3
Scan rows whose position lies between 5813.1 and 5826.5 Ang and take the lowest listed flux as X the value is 16.5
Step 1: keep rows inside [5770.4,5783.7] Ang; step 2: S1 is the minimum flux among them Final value 15.3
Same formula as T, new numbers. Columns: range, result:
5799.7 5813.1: 14.3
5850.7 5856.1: 14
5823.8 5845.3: 16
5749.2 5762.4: 14.5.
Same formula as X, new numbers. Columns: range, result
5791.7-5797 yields 14.2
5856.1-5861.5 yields 14.8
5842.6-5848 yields 17.2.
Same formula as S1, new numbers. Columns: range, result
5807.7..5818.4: 16.4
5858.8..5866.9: 15.5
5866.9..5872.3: 16.6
